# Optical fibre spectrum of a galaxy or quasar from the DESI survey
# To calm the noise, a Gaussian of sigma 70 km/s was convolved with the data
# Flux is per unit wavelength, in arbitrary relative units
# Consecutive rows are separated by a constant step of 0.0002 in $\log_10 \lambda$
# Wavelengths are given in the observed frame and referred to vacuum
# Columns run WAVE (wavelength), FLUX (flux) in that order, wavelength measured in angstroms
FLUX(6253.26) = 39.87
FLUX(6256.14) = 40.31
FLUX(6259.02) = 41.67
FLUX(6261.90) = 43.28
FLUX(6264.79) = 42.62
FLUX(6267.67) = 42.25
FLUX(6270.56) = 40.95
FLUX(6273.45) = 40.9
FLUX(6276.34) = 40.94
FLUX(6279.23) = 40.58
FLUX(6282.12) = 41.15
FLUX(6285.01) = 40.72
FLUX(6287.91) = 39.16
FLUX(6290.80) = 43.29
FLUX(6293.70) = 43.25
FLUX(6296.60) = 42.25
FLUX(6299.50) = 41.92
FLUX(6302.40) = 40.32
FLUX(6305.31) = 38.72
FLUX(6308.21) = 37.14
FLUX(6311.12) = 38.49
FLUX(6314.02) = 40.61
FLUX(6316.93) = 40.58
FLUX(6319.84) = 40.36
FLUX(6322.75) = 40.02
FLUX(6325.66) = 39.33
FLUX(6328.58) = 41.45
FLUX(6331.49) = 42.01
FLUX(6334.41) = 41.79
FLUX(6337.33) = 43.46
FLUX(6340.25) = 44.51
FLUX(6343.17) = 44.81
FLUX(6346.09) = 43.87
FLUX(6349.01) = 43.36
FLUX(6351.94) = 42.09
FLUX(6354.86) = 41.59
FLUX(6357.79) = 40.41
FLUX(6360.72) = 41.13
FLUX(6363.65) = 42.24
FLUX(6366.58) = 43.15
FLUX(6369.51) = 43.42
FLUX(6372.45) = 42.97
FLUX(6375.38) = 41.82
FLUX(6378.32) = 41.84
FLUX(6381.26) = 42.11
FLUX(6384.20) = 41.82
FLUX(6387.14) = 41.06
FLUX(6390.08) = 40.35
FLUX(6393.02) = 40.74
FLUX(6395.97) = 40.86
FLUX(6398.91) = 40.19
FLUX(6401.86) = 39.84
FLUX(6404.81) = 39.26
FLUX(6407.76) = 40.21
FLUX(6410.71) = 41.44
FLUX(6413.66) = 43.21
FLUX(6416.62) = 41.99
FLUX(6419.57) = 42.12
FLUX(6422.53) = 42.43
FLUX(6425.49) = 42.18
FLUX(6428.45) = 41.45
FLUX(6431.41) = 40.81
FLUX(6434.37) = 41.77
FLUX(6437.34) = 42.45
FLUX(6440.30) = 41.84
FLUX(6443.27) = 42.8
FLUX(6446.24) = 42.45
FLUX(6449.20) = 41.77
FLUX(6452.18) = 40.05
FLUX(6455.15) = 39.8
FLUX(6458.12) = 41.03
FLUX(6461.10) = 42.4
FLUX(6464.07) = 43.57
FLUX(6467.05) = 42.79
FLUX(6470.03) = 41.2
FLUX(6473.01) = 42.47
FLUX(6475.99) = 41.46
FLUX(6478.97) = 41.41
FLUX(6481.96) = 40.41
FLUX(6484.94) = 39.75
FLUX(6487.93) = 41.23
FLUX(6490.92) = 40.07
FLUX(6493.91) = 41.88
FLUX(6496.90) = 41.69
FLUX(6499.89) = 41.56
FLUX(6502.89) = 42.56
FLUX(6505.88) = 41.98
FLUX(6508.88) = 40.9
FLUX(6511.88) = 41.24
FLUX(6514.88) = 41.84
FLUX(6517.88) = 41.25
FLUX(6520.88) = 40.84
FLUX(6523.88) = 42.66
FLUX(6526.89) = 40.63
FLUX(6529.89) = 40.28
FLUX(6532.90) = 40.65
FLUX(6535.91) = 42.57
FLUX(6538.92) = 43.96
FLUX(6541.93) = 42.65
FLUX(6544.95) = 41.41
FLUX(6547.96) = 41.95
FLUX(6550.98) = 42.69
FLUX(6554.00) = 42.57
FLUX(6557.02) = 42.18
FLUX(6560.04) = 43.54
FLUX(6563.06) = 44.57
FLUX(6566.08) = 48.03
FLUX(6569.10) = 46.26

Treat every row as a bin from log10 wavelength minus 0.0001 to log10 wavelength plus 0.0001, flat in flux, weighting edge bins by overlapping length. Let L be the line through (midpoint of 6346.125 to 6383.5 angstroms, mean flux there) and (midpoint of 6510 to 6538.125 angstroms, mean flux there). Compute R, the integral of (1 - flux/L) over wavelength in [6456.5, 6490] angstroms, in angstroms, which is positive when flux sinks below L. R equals 0.1 angstroms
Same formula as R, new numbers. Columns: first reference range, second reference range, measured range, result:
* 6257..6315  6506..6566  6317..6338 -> 0.1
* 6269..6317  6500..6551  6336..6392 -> -1.9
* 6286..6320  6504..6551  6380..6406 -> 0.2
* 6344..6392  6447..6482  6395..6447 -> 0.4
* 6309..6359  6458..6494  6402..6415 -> 0.2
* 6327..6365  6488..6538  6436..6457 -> 0.1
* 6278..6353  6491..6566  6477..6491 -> 0.4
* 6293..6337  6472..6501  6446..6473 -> -0.4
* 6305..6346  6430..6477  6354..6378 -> -0.4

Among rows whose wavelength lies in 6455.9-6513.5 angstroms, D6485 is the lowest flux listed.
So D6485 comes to 39.75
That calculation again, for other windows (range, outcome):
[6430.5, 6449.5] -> 40.81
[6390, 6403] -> 39.84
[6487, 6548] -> 40.07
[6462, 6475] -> 41.2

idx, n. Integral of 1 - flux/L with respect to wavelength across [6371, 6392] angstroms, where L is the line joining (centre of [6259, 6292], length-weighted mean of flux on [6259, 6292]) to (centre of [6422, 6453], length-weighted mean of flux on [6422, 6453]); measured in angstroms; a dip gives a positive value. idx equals 0.0 angstroms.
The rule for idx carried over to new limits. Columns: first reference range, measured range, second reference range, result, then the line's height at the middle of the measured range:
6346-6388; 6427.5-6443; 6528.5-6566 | 0.2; 42.3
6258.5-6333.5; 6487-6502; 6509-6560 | 0.1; 41.7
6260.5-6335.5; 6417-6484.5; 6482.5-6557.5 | -0.5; 41.4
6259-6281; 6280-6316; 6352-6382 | 1.0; 41.8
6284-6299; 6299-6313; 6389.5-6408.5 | 0.8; 41.6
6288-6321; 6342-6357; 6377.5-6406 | -0.8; 40.7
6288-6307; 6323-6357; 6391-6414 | -1.1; 41.1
